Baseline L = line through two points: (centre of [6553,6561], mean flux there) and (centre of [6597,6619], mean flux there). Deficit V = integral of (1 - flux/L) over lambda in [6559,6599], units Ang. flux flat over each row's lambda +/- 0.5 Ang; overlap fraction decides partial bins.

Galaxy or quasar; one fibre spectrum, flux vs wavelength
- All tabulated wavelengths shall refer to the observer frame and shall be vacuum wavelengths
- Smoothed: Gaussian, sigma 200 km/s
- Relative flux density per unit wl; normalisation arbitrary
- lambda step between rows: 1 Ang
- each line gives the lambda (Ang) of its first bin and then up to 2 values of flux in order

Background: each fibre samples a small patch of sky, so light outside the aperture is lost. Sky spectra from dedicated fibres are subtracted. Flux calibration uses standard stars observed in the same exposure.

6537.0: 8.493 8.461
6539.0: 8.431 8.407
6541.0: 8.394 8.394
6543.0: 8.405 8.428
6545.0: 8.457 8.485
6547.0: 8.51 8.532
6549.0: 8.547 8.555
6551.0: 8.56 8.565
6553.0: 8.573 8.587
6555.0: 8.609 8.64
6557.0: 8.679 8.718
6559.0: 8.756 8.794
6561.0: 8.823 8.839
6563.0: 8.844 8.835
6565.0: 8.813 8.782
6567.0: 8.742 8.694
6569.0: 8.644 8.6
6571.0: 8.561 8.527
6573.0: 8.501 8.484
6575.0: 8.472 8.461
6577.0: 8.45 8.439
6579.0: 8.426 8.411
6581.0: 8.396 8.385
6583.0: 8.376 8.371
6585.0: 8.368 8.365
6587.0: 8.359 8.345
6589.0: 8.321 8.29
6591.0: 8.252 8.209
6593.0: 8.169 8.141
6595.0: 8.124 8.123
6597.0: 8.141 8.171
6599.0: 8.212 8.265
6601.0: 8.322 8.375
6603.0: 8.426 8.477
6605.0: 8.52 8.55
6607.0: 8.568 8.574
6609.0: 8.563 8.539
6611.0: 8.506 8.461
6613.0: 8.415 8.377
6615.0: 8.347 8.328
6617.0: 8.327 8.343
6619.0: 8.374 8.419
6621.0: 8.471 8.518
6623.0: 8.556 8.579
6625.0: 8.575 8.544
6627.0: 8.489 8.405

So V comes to 0.5 Ang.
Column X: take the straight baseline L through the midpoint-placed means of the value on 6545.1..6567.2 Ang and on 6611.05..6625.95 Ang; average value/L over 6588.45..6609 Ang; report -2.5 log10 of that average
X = 0.03 mag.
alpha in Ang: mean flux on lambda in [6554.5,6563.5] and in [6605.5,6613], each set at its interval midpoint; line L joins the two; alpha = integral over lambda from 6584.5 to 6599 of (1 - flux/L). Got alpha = 0.6 Ang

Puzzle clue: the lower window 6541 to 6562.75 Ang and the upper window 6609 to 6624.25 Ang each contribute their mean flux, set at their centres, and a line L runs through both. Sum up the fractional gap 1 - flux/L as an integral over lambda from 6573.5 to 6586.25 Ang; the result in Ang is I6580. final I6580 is 0.2 Ang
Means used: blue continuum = 8.59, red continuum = 8.44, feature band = 8.42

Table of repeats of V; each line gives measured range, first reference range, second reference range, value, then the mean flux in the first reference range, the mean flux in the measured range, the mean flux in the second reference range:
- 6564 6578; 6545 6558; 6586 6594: -0.3 Ang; 8.57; 8.6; 8.27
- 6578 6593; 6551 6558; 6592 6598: -0.2 Ang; 8.61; 8.35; 8.15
